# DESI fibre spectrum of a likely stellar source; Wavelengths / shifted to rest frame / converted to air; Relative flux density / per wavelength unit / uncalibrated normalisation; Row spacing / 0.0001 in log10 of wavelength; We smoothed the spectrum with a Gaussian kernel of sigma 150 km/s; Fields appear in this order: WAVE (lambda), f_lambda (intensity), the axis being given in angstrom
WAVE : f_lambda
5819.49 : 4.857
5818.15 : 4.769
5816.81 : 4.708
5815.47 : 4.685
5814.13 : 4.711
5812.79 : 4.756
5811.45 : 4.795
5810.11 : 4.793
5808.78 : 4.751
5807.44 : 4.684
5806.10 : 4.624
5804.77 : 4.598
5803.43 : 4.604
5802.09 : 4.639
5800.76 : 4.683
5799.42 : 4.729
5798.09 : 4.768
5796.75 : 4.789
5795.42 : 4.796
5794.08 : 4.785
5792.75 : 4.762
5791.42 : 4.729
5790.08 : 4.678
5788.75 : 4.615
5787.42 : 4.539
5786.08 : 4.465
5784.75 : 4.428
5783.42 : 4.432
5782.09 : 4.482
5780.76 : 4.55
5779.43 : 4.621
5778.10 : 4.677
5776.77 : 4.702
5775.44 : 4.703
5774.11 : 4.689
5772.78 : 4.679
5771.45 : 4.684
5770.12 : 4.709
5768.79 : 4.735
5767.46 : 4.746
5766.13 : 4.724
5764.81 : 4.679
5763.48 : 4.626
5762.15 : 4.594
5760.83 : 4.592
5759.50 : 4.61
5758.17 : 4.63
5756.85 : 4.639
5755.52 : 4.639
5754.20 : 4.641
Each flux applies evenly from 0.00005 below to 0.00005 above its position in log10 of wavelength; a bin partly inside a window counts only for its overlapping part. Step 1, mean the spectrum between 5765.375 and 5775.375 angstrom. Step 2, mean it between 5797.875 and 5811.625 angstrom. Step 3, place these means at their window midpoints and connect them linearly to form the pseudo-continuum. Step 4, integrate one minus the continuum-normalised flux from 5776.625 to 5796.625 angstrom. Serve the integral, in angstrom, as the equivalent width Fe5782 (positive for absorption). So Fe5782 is 0.3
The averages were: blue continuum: 4.71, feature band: 4.62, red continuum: 4.69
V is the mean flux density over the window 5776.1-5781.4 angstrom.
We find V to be 4.64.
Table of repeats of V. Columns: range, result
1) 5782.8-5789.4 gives 4.5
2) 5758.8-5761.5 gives 4.6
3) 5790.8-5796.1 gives 4.77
